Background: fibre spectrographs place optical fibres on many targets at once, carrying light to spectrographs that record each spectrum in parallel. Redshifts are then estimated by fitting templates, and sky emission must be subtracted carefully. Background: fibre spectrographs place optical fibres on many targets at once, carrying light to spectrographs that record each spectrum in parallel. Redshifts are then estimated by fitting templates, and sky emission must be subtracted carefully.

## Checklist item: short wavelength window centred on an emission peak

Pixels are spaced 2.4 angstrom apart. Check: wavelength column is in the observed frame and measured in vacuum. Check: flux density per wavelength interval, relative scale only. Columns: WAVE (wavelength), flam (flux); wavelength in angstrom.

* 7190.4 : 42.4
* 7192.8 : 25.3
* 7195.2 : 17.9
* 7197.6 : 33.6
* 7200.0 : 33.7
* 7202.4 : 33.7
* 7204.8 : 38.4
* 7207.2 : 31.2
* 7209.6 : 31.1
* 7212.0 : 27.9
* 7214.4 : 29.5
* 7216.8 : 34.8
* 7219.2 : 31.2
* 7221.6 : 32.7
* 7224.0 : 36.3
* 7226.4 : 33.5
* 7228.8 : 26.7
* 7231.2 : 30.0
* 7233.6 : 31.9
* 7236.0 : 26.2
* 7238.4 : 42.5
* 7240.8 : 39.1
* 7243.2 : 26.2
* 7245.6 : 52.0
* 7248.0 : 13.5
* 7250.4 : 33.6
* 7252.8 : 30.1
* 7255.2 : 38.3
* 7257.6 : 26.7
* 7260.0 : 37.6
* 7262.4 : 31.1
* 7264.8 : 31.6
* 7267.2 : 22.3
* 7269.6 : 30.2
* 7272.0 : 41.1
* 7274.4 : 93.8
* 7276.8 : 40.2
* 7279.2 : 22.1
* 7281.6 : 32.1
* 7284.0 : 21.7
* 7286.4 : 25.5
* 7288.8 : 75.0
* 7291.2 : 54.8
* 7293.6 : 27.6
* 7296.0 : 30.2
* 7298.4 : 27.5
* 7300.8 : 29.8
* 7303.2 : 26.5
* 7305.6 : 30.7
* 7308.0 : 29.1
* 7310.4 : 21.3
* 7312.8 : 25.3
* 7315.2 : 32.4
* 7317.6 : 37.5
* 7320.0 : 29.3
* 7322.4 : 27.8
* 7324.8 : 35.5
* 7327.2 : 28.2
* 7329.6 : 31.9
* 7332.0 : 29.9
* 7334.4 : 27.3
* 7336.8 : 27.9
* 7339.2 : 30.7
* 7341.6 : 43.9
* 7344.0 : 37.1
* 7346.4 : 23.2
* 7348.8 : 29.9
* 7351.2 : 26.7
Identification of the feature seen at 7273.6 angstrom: [S II]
